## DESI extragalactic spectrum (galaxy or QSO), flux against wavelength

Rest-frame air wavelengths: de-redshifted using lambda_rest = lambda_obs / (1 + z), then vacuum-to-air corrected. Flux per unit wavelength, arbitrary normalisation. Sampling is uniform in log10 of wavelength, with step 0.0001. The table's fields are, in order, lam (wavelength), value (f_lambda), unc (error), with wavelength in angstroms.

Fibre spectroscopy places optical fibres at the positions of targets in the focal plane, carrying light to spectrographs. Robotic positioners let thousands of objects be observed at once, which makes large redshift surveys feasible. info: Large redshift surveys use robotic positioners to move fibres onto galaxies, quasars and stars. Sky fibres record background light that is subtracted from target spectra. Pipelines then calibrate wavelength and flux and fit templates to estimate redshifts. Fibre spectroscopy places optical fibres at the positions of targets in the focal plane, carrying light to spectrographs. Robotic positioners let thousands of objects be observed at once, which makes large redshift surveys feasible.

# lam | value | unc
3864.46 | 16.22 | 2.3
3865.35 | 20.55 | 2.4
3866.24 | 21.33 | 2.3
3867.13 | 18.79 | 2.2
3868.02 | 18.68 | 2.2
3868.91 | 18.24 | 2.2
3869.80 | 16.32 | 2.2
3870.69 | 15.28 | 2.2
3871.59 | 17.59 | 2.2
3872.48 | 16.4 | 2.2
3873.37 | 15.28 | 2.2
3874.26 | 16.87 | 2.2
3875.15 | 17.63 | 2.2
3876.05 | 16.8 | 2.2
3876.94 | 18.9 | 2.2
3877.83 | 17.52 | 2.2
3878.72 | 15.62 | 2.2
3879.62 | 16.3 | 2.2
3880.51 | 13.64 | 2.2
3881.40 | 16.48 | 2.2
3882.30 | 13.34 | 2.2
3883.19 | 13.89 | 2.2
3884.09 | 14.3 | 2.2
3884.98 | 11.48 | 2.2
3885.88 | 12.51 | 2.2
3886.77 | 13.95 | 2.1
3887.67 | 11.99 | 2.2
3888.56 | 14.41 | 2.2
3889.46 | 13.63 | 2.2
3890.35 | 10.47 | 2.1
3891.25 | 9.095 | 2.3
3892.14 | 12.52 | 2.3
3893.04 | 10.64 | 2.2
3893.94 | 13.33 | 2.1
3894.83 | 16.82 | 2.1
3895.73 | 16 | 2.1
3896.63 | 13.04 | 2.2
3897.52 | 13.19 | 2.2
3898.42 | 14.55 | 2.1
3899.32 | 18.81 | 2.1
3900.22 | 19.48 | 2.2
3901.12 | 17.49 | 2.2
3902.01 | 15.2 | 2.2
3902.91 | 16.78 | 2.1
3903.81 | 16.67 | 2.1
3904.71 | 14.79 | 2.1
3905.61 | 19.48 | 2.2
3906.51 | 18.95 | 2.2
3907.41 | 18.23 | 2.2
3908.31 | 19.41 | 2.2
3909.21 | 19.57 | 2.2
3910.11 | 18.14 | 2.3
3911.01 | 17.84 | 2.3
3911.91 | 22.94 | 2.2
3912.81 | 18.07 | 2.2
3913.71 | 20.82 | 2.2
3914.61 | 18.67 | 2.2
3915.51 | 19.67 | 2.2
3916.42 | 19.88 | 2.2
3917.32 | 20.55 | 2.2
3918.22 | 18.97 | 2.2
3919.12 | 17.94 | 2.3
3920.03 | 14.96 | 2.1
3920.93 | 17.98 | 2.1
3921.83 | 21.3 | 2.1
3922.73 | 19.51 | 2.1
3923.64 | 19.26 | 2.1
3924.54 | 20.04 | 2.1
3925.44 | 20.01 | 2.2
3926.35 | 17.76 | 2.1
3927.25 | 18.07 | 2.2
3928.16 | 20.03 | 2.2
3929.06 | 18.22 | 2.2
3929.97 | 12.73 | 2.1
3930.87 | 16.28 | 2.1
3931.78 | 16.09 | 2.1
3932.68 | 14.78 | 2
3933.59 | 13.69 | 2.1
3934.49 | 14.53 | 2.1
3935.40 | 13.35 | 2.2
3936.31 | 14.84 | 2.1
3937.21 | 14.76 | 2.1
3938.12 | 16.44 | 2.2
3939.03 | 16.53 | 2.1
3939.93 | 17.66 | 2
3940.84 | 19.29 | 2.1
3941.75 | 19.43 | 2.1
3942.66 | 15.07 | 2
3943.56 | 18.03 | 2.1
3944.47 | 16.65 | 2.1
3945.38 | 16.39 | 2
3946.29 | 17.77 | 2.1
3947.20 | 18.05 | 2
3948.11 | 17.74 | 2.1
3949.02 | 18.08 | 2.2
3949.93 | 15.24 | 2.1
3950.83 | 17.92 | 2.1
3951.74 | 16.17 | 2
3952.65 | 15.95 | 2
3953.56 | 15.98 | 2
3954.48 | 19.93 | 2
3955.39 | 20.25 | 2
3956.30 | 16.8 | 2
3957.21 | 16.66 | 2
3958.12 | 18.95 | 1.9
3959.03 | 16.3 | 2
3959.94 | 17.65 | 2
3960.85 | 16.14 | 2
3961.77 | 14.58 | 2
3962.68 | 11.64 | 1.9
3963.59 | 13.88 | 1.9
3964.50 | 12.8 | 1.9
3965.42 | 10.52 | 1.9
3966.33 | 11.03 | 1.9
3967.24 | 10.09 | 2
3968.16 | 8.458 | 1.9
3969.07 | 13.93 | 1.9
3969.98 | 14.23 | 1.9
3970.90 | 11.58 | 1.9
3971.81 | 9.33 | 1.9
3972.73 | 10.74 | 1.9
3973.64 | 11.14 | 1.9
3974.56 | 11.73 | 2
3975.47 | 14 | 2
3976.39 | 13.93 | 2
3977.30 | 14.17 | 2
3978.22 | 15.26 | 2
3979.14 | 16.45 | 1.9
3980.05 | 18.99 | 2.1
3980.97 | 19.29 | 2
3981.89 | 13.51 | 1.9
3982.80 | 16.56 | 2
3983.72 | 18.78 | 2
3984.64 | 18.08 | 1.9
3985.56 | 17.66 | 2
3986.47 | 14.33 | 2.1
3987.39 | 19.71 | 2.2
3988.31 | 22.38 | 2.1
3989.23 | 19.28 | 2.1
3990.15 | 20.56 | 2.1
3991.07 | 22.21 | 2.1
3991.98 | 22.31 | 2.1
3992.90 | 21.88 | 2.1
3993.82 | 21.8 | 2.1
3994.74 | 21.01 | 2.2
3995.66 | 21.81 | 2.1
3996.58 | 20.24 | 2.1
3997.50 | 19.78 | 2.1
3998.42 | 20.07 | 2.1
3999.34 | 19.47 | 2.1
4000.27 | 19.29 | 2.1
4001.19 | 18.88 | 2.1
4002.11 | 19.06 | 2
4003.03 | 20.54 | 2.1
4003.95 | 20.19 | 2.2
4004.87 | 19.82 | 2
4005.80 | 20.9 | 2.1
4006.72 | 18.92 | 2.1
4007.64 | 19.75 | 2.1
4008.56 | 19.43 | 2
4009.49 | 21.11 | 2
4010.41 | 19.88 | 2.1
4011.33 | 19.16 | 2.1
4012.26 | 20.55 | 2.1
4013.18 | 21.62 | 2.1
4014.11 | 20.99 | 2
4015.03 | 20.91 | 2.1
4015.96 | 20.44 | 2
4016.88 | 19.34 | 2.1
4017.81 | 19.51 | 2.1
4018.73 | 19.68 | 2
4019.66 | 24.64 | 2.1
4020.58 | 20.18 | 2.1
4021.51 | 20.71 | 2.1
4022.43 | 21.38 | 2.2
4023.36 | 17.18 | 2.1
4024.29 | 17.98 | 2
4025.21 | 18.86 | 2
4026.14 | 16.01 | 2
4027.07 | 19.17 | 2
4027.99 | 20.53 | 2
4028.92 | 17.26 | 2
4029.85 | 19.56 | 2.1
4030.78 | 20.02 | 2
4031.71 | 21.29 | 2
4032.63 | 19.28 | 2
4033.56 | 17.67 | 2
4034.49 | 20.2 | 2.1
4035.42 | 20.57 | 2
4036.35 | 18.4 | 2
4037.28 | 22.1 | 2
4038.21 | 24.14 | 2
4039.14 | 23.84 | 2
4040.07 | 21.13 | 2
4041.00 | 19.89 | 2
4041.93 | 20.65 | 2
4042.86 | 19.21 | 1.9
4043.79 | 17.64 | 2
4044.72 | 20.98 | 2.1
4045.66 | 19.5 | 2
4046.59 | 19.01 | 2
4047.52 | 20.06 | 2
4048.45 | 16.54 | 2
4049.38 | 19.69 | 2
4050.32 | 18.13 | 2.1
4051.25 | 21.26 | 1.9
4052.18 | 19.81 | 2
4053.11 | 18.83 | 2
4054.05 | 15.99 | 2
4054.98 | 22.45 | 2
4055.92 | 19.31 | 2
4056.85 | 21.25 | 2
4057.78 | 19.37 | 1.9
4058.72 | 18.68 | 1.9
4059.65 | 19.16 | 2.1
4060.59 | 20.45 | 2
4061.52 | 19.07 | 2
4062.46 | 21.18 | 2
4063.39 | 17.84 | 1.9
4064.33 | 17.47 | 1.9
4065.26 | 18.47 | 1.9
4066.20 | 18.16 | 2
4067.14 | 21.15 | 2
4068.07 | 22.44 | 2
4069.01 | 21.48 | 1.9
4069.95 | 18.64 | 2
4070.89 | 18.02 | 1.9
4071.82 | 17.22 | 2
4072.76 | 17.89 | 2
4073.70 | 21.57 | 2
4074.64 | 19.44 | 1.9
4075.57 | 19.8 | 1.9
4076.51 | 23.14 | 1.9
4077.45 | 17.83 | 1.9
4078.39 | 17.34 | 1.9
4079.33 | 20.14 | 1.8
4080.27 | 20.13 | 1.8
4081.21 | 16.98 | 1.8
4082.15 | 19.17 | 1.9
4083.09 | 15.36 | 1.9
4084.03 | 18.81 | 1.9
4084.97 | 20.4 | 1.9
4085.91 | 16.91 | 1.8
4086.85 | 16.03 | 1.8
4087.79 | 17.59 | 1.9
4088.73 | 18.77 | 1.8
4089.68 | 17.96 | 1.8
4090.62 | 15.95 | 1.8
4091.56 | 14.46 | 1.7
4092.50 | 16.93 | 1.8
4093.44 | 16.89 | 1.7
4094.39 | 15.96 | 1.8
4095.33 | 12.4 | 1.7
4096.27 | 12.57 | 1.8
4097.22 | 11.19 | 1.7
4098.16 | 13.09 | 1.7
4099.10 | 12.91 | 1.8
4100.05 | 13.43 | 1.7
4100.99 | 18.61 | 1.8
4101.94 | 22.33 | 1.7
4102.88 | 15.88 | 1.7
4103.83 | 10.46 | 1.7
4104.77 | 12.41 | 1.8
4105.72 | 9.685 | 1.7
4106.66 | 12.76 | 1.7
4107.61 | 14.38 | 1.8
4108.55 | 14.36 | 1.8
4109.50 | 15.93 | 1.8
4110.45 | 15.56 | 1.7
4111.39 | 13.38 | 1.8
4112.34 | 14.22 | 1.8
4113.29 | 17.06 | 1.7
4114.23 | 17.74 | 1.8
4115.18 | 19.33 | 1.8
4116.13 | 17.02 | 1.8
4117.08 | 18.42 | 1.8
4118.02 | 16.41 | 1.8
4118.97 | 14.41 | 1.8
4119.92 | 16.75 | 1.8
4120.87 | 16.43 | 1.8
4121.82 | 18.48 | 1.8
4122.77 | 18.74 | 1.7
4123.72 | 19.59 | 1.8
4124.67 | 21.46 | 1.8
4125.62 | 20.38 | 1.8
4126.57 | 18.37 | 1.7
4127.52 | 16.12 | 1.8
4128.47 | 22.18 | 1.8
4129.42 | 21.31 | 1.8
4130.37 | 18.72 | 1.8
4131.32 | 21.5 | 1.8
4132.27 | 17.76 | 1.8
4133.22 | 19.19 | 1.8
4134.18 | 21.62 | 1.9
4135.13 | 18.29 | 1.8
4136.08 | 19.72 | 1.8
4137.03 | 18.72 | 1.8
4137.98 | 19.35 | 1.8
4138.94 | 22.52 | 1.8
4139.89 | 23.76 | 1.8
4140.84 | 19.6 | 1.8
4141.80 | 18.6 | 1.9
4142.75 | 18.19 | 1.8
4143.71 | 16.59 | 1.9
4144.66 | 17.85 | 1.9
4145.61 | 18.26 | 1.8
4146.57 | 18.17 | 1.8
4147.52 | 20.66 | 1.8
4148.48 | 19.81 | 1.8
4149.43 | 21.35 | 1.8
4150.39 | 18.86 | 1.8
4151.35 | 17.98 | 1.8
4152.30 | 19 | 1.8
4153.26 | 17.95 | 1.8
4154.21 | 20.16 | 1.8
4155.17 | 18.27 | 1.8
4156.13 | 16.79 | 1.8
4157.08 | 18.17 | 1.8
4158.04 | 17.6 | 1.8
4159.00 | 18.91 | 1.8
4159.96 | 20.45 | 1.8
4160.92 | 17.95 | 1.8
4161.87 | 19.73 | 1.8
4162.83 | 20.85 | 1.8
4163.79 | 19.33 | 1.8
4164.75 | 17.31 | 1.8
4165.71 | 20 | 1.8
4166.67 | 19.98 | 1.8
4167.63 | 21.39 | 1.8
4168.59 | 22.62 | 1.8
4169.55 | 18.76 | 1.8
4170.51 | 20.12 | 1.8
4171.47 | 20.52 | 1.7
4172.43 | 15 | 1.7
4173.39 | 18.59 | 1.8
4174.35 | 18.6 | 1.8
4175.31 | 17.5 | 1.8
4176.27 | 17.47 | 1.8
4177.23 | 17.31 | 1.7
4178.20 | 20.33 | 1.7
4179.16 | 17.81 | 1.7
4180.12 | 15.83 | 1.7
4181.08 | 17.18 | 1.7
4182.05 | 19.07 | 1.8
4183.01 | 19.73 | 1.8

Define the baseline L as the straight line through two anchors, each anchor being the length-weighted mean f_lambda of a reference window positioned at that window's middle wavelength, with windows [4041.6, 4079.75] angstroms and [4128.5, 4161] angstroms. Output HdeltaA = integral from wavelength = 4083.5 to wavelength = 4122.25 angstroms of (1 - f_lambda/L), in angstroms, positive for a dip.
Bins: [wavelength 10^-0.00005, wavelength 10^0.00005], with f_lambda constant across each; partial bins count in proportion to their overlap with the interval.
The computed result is 7.3 angstroms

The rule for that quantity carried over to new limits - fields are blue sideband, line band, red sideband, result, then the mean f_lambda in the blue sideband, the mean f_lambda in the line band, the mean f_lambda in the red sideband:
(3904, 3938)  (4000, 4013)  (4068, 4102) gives -1.6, 17.9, 19.9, 17.4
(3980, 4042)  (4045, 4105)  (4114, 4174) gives 4.6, 19.9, 18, 19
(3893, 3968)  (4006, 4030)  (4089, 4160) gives -3.8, 16.9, 19.8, 17.4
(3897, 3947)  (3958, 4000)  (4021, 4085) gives 4.9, 17.6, 16.3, 19.5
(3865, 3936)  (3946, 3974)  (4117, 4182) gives 3.8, 16.6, 14.8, 18.9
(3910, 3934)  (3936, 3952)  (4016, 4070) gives 1.3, 18.3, 17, 19.7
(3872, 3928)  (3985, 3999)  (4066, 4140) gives -2.7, 16.6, 20.3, 17.6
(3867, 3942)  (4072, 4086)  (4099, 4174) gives -1.0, 16.6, 19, 18.2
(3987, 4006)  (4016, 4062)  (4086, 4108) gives -4.1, 20.5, 19.8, 14.9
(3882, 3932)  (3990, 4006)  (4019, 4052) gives -1.4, 16.6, 20.5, 19.8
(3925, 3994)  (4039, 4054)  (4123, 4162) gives -1.6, 16.2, 19.6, 19.3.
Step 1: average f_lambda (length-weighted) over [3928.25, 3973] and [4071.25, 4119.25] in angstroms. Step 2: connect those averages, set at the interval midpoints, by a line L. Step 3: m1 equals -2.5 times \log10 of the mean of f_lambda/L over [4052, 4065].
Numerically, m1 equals -0.192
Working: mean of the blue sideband 15.4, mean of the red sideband 16.5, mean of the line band 19.3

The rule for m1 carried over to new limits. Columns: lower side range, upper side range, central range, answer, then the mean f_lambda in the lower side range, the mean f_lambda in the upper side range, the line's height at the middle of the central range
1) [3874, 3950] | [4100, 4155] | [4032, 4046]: -0.172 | 16.6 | 17.9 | 17.4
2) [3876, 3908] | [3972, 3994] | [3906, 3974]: -0.034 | 15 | 17.1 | 16.1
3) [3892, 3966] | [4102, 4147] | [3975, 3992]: -0.030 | 17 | 17.7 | 17.2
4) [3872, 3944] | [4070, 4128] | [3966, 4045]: -0.119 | 16.5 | 16.8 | 16.6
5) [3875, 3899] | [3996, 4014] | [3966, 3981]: 0.376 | 14.1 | 20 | 18.4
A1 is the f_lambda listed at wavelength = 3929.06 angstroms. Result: 18.22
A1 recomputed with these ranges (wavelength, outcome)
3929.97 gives 12.73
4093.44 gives 16.89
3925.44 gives 20.01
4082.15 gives 19.17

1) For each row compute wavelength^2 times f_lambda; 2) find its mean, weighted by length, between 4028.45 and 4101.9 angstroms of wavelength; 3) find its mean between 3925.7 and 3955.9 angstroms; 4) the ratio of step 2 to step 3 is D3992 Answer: 1.2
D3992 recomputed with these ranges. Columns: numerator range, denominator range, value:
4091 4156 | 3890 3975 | 1.18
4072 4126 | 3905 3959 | 1.02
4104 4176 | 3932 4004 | 1.20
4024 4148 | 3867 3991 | 1.22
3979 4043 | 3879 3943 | 1.27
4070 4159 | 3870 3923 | 1.20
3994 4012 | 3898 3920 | 1.14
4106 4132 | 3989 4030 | 0.91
